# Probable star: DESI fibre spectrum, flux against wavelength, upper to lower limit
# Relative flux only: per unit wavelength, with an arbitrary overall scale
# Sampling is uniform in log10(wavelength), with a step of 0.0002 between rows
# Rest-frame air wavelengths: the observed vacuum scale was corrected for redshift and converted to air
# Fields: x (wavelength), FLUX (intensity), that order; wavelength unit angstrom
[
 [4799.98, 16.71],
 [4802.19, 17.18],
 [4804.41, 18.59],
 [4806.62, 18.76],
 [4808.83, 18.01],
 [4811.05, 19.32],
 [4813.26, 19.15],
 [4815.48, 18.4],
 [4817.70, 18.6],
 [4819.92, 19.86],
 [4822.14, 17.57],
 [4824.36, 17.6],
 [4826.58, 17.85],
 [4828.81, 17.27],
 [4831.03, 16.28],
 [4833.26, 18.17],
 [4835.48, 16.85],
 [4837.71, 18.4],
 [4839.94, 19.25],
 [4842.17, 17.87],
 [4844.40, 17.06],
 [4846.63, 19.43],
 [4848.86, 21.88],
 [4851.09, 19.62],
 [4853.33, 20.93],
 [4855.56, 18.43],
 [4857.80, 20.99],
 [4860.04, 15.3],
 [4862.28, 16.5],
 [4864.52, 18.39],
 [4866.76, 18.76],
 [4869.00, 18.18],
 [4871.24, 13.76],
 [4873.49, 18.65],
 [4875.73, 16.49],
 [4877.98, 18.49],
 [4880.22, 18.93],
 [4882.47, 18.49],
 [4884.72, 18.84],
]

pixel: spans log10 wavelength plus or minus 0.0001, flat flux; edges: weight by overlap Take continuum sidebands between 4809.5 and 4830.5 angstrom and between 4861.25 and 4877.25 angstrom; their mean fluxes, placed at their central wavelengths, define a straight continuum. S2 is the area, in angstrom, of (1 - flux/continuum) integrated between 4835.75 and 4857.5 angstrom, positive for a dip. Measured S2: -1.75 angstrom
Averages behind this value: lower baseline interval 18.3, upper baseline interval 17.3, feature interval 19.2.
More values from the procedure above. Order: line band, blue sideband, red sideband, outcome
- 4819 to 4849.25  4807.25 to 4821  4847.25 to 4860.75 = 1.8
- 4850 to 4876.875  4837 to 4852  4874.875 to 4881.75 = 0.8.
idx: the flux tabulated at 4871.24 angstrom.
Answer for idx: 13.76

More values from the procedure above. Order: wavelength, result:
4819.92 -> 19.86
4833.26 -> 18.17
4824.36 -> 17.6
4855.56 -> 18.43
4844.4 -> 17.06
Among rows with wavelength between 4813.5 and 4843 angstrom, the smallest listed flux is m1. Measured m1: 16.28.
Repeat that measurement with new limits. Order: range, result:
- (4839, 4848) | 17.06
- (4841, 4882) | 13.76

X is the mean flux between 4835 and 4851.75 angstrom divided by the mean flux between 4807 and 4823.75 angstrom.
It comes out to 1.01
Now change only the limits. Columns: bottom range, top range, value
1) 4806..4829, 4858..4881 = 0.95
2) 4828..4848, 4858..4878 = 0.96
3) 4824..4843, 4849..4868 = 1.06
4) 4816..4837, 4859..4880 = 0.97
